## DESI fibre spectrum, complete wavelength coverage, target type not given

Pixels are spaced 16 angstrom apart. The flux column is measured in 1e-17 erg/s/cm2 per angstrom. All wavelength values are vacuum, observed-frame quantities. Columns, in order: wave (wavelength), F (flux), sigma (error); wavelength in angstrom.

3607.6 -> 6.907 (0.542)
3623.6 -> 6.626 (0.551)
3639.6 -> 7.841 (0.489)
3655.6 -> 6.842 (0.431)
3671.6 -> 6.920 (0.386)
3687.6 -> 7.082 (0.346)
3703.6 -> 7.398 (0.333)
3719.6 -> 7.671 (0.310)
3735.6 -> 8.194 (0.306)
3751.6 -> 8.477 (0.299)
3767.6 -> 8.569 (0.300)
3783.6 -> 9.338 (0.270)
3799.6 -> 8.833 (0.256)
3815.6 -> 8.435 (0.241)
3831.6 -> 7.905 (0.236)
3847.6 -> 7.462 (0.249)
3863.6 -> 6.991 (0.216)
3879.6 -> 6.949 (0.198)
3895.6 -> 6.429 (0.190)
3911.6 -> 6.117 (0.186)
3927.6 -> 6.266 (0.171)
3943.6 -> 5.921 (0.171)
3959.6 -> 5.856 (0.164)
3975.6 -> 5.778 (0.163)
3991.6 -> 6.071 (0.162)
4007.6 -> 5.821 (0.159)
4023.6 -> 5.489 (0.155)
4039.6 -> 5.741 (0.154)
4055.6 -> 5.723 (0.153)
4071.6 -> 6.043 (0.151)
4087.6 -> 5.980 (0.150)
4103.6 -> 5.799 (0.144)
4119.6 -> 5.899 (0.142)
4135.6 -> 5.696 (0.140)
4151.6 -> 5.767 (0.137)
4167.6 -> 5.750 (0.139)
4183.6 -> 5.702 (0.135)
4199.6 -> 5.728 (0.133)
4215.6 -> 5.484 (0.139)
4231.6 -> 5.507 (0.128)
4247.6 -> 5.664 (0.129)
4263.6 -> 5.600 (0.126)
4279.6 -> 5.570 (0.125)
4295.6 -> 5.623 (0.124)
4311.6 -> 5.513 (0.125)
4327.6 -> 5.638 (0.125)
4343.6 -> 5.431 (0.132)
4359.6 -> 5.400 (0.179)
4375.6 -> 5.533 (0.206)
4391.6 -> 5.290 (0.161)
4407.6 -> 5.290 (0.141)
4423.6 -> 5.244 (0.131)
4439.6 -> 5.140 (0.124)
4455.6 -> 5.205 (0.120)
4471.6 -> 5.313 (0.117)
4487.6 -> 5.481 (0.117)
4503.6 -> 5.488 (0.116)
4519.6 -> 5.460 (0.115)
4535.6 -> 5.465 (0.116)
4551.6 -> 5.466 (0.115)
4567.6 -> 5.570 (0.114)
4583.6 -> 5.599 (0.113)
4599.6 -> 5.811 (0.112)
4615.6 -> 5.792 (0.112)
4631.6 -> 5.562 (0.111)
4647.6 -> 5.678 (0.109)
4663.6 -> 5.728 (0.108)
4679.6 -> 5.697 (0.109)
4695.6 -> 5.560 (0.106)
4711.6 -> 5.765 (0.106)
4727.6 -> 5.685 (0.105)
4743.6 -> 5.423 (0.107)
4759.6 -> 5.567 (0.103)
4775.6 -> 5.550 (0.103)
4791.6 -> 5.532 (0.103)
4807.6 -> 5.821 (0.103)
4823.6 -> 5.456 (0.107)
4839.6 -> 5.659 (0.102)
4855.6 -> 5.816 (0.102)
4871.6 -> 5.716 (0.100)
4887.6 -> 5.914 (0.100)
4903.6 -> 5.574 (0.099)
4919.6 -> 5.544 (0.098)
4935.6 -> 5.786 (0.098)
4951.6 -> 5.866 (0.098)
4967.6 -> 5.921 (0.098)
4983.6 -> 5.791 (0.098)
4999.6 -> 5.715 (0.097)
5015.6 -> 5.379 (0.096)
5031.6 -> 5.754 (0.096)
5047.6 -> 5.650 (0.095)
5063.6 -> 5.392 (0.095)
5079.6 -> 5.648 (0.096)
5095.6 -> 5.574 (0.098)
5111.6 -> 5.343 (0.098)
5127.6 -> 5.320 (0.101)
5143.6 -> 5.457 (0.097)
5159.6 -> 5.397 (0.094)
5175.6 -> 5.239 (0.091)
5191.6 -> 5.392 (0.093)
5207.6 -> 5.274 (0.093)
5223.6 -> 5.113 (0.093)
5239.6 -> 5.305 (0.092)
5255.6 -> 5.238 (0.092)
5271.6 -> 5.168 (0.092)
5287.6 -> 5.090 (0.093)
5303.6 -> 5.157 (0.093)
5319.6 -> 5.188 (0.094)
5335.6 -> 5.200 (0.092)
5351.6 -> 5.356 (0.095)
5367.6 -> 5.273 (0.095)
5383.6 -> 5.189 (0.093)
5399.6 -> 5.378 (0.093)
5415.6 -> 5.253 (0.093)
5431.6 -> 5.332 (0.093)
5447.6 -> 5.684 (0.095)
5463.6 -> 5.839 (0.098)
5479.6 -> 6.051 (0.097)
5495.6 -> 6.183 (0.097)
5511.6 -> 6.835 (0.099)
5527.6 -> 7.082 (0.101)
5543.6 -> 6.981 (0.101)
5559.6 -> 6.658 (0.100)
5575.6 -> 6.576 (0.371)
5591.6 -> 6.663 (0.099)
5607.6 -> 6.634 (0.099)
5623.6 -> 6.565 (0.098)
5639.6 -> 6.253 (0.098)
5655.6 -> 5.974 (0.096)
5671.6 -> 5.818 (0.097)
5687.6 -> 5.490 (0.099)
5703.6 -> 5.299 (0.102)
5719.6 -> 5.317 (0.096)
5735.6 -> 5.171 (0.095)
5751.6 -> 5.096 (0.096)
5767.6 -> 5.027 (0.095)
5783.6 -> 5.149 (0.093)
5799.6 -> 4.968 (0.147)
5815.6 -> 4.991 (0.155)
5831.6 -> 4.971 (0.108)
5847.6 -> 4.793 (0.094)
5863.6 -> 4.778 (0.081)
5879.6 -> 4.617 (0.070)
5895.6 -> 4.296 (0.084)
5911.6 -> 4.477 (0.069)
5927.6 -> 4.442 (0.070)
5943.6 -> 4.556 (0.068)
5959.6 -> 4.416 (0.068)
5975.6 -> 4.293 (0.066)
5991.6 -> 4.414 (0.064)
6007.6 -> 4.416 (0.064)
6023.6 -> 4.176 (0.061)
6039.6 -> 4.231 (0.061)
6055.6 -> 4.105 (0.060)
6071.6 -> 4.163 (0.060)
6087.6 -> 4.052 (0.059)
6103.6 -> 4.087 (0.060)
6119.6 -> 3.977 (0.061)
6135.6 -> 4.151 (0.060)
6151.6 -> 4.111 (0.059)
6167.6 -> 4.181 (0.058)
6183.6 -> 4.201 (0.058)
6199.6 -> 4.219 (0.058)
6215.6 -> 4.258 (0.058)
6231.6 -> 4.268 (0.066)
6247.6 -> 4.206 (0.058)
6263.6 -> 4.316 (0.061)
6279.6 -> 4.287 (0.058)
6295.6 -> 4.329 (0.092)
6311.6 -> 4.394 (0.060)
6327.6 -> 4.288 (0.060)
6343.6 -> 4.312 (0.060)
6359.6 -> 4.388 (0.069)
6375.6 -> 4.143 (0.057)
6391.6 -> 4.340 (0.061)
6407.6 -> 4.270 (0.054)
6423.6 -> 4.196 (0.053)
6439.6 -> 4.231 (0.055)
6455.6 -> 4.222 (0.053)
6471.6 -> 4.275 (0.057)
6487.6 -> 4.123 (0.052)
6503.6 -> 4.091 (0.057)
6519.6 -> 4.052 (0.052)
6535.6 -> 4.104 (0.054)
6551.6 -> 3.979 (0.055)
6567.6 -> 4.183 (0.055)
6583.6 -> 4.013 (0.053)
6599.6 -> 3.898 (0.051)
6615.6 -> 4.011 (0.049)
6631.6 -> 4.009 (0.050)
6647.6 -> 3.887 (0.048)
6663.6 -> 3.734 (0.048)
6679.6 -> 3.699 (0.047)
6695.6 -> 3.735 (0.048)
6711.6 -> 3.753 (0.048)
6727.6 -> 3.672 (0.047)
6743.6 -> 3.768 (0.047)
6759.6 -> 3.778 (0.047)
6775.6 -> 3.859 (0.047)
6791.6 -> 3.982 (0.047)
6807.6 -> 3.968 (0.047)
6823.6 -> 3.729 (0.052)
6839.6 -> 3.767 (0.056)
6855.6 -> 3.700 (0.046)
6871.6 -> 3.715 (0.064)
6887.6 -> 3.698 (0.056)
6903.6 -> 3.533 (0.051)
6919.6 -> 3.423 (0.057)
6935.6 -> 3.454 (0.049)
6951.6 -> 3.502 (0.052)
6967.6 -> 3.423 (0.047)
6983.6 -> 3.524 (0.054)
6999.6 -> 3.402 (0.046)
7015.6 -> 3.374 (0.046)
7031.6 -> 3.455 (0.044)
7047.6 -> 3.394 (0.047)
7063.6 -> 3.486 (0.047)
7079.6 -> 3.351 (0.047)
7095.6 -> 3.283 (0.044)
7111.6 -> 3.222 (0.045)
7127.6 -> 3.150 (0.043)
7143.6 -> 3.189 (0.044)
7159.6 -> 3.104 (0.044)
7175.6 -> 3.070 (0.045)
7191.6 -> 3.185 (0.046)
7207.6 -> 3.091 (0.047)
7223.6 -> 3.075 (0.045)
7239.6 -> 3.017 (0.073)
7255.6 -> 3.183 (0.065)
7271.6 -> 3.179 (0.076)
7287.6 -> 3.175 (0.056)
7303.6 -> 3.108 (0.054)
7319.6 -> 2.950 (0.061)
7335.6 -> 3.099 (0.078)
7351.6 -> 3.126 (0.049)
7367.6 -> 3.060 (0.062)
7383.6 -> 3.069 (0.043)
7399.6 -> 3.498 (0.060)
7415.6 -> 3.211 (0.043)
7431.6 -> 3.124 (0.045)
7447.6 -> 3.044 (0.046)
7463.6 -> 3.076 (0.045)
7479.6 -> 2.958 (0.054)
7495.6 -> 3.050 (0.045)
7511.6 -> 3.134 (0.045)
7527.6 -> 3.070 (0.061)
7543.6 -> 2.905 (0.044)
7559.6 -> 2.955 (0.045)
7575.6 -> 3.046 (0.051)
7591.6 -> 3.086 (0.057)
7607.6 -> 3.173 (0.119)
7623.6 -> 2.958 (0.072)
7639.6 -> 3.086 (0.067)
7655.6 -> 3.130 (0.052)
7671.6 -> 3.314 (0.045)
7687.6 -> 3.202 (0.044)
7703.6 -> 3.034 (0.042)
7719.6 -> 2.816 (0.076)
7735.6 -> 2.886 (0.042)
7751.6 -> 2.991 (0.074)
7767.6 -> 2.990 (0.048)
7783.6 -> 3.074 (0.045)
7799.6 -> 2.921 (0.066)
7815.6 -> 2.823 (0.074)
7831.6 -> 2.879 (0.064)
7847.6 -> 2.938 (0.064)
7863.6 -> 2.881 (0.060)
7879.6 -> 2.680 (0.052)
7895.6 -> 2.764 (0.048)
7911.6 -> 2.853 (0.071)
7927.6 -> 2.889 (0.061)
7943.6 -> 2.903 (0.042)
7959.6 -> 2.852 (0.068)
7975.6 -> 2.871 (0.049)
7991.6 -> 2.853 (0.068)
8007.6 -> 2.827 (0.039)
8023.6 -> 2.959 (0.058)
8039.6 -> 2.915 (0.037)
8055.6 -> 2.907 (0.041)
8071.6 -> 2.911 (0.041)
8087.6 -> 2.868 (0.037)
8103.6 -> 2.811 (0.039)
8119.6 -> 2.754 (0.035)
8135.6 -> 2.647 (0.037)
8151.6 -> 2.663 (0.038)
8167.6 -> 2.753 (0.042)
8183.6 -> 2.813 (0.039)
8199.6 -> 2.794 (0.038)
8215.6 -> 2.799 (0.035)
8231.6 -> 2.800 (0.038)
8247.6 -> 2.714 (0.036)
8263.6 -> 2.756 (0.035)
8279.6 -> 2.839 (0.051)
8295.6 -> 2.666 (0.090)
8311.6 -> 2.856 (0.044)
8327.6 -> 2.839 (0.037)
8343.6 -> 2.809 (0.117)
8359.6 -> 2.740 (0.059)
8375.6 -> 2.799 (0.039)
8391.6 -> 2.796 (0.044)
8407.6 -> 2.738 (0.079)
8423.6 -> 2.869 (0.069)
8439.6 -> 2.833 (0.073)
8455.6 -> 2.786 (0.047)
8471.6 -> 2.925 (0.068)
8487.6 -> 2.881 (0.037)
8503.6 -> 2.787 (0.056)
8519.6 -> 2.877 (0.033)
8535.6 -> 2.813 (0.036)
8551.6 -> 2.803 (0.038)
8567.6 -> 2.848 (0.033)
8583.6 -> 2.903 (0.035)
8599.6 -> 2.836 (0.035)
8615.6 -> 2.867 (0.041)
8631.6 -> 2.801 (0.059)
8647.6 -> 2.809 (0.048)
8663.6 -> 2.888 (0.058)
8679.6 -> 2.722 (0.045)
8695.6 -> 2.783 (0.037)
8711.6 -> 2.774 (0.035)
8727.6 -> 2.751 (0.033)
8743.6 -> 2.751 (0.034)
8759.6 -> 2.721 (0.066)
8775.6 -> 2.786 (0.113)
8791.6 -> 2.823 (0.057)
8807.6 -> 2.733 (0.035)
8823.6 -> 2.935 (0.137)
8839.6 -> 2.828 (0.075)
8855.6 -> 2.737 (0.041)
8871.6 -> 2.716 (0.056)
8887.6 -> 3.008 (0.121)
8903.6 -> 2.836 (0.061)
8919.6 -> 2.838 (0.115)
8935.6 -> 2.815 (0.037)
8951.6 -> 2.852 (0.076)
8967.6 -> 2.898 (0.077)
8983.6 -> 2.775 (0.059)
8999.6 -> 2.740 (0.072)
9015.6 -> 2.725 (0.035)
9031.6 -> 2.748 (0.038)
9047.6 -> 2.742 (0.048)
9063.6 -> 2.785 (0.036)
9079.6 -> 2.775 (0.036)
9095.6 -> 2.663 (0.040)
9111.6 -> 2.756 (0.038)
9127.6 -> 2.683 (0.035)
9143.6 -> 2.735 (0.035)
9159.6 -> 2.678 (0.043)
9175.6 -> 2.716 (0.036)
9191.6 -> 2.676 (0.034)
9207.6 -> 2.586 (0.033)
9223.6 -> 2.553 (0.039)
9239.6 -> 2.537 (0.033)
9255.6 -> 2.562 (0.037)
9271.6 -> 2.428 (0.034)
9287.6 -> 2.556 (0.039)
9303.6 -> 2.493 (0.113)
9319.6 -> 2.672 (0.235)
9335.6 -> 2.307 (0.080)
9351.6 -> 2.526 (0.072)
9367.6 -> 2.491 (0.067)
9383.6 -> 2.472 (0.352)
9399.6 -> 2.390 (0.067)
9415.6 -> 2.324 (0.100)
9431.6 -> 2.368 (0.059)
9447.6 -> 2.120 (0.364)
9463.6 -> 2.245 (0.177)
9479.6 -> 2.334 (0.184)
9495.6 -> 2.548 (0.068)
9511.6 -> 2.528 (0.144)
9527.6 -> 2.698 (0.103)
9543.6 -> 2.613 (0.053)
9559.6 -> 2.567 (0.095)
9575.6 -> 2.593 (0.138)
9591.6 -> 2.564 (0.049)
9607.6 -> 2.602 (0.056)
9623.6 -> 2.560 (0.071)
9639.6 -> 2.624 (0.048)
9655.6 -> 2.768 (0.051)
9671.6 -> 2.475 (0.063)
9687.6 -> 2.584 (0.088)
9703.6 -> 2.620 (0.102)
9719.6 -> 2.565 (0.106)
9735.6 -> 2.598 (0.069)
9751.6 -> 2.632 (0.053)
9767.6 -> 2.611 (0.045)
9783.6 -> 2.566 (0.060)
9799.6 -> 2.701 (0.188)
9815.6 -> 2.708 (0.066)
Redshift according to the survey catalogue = 1.60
